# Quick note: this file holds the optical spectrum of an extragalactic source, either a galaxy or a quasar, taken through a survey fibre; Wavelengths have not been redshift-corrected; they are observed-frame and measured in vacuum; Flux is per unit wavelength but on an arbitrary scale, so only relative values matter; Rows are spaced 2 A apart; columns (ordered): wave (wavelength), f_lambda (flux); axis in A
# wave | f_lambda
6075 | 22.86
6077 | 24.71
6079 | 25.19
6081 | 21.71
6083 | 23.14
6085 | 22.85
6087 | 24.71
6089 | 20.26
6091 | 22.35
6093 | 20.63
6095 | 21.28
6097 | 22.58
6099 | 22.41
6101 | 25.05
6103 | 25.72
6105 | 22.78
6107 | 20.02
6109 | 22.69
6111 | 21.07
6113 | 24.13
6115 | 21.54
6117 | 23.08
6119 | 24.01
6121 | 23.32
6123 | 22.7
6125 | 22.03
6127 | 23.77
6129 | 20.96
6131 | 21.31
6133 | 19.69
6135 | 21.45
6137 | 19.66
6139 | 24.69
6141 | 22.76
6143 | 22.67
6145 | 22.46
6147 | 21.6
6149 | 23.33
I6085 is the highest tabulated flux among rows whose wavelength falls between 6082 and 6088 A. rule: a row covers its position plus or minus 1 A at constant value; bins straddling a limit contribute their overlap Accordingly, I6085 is 24.71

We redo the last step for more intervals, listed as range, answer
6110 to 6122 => 24.13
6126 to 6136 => 23.77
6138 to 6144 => 24.69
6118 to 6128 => 24.01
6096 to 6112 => 25.72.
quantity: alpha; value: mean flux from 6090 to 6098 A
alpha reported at 21.7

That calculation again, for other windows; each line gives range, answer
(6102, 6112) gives 22.5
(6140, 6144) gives 22.7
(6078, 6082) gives 23.5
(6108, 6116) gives 22.4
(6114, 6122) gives 23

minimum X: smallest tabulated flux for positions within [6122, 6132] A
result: 20.96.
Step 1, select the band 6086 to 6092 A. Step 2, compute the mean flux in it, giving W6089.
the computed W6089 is 22.4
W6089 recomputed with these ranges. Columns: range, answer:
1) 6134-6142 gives 22.1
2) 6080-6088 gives 23.1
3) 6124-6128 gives 22.9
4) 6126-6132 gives 22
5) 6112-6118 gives 22.9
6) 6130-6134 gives 20.5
